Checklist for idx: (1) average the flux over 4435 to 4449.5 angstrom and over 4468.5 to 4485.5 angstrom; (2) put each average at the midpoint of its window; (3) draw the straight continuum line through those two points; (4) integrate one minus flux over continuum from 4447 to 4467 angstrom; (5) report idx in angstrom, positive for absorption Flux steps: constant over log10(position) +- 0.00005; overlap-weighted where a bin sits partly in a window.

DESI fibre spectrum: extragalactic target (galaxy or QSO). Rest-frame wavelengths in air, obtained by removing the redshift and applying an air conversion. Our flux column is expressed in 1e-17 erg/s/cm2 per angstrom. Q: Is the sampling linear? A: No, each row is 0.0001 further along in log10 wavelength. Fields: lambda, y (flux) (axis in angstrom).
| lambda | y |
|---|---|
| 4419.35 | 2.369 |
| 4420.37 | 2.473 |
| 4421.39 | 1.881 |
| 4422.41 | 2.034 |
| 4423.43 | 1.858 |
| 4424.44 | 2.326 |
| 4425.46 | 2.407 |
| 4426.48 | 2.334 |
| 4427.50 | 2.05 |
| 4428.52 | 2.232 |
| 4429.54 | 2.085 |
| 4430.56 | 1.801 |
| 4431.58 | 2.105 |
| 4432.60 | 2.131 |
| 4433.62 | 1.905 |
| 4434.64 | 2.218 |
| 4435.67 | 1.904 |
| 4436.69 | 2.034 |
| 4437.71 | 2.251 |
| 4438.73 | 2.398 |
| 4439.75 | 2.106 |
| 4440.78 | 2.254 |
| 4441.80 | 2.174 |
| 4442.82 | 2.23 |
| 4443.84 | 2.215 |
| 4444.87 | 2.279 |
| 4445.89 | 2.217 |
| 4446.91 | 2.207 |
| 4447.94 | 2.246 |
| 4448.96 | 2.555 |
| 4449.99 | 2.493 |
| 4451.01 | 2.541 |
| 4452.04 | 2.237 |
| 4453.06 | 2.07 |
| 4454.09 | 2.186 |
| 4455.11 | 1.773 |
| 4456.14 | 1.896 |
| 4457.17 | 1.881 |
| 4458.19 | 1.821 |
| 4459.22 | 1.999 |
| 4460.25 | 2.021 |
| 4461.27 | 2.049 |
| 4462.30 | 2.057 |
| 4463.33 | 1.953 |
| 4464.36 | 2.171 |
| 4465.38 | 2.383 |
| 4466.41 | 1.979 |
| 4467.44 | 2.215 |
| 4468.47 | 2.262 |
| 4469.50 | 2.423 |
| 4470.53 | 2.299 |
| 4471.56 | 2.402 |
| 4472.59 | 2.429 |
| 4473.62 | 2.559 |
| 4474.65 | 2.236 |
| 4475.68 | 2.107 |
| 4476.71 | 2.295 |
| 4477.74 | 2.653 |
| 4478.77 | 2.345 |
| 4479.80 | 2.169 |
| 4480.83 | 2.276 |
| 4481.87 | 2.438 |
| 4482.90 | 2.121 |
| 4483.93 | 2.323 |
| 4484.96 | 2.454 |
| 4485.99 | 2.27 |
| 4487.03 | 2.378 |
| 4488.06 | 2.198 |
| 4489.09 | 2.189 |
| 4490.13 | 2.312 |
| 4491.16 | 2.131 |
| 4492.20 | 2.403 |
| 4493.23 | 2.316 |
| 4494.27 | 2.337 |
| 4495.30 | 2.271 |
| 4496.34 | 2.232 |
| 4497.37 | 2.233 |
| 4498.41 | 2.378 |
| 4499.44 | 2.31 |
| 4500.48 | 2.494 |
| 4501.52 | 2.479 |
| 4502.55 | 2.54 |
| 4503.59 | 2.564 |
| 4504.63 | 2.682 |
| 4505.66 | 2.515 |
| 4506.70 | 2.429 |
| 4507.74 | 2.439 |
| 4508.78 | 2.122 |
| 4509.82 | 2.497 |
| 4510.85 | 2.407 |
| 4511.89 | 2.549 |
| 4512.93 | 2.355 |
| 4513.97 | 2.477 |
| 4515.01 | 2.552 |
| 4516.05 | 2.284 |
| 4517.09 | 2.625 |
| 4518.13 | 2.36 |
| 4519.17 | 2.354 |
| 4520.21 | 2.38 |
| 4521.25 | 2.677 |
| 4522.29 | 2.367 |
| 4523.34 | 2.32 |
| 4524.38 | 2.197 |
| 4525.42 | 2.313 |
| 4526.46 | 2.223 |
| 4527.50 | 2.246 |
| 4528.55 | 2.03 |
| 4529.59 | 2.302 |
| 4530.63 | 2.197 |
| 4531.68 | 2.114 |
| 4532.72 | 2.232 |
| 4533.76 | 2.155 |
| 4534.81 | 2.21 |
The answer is 1.29 angstrom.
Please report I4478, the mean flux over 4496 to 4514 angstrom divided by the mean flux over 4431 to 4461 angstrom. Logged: 1.1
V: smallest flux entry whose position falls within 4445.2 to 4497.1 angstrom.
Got 1.773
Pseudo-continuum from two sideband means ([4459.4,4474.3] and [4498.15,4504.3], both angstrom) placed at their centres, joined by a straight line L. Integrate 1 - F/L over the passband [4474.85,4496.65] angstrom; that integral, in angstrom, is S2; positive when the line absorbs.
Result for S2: 0.6 angstrom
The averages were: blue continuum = 2.22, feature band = 2.3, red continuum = 2.47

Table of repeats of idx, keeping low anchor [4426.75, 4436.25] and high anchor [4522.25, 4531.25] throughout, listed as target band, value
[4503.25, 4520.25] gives -1.86 angstrom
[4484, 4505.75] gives -1.89 angstrom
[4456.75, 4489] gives -1.50 angstrom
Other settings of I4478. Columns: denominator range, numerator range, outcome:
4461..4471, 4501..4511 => 1.13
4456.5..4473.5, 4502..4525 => 1.13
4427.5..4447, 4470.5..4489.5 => 1.09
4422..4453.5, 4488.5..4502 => 1.06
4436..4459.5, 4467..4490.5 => 1.07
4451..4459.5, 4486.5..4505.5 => 1.17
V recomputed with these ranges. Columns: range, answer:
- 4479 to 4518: 2.121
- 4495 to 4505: 2.232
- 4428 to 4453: 1.801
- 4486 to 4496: 2.131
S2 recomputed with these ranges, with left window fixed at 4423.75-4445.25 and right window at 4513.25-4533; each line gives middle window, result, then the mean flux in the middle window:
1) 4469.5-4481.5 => -0.58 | 2.35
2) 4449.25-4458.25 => 0.29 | 2.12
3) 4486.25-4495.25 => -0.06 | 2.28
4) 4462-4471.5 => 0.07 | 2.21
